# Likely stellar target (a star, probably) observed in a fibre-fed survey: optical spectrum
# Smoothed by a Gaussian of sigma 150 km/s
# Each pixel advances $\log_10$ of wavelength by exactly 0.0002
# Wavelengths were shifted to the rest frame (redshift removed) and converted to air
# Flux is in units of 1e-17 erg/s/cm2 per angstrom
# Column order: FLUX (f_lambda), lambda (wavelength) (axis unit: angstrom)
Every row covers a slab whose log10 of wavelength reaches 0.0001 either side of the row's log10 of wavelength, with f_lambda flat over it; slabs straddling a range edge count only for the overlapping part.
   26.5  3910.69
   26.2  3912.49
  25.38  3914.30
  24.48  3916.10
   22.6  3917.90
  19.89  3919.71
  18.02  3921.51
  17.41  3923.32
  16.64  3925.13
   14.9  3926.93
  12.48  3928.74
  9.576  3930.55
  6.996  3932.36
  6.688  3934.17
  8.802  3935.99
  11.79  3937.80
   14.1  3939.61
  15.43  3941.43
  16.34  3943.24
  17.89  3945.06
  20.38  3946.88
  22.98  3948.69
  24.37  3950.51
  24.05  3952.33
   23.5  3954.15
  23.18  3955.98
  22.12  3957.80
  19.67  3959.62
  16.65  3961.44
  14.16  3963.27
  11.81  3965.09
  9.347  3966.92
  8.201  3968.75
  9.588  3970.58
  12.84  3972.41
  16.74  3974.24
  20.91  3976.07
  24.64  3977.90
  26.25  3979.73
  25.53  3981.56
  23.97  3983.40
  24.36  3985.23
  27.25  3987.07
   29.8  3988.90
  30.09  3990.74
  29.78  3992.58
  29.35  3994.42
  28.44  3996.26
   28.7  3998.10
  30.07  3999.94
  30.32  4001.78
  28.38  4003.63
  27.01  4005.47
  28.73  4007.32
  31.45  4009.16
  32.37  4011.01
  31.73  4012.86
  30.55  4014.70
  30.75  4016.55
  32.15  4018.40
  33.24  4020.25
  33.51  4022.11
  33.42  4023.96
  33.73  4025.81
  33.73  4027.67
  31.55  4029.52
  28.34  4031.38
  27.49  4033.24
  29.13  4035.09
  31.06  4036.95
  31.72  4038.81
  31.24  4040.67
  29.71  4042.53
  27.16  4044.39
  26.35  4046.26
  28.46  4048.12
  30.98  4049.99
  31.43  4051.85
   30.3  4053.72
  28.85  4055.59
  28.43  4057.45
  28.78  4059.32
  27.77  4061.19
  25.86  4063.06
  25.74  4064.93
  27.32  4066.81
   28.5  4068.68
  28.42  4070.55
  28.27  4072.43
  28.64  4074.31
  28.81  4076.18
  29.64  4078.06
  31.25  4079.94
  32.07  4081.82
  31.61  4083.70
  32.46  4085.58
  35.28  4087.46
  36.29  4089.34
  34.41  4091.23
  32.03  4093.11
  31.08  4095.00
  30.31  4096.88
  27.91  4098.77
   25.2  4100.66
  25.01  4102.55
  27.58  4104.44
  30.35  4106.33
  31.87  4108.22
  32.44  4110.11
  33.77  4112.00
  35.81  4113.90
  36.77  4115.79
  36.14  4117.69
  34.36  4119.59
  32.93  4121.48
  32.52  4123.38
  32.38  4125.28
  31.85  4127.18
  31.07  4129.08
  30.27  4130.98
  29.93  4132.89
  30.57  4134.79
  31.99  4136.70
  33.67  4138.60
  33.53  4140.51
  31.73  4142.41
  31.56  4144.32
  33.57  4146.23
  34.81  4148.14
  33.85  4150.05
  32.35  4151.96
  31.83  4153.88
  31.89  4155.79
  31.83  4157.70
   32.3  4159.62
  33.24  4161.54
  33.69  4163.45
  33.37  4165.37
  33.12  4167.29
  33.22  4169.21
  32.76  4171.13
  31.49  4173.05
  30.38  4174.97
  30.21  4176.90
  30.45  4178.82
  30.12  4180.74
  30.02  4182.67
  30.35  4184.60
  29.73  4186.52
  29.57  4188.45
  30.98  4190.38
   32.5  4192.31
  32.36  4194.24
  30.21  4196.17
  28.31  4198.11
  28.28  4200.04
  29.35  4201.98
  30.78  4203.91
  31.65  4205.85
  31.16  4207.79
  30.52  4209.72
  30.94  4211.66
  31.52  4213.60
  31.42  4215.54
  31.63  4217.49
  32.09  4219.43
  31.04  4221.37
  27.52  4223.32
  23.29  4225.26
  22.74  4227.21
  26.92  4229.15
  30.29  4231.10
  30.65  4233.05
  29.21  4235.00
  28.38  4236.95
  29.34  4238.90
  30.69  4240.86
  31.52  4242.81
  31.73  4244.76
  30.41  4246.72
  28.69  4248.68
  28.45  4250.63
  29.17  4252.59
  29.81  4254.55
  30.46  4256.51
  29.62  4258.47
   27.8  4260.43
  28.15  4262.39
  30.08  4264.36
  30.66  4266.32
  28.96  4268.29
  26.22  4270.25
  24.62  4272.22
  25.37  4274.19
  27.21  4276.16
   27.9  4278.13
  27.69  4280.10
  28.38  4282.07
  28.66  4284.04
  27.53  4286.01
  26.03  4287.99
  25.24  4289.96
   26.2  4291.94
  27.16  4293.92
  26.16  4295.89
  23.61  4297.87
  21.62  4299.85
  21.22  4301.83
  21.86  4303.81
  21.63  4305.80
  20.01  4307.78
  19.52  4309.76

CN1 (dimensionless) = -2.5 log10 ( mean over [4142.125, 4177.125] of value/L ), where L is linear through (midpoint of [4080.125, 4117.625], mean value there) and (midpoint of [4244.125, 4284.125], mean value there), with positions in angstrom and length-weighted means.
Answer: -0.07 mag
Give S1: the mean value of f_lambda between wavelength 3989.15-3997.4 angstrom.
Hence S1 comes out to 29.4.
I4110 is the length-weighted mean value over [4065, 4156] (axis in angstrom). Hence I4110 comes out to 31.5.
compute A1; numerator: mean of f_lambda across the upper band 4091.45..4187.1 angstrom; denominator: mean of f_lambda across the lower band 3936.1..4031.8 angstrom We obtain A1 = 1.31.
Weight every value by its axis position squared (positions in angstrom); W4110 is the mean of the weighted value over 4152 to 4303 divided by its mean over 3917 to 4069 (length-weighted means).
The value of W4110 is 1.4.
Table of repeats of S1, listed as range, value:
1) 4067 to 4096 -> 31.2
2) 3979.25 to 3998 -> 27.6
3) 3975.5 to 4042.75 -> 29.5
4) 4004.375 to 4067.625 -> 30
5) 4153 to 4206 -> 31.2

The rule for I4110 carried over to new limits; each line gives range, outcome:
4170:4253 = 30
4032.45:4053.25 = 29.6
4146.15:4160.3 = 32.8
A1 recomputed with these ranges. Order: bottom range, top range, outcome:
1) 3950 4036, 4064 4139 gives 1.22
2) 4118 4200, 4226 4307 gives 0.86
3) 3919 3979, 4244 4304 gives 1.69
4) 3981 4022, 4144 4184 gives 1.09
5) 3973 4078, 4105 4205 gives 1.11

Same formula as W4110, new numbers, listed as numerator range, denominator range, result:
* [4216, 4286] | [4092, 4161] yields 0.96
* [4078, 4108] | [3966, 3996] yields 1.48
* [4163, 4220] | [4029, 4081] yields 1.15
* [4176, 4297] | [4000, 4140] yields 1.02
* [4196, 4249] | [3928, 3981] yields 2.07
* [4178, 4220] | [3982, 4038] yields 1.12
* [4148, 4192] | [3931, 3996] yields 1.83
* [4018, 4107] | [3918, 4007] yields 1.58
